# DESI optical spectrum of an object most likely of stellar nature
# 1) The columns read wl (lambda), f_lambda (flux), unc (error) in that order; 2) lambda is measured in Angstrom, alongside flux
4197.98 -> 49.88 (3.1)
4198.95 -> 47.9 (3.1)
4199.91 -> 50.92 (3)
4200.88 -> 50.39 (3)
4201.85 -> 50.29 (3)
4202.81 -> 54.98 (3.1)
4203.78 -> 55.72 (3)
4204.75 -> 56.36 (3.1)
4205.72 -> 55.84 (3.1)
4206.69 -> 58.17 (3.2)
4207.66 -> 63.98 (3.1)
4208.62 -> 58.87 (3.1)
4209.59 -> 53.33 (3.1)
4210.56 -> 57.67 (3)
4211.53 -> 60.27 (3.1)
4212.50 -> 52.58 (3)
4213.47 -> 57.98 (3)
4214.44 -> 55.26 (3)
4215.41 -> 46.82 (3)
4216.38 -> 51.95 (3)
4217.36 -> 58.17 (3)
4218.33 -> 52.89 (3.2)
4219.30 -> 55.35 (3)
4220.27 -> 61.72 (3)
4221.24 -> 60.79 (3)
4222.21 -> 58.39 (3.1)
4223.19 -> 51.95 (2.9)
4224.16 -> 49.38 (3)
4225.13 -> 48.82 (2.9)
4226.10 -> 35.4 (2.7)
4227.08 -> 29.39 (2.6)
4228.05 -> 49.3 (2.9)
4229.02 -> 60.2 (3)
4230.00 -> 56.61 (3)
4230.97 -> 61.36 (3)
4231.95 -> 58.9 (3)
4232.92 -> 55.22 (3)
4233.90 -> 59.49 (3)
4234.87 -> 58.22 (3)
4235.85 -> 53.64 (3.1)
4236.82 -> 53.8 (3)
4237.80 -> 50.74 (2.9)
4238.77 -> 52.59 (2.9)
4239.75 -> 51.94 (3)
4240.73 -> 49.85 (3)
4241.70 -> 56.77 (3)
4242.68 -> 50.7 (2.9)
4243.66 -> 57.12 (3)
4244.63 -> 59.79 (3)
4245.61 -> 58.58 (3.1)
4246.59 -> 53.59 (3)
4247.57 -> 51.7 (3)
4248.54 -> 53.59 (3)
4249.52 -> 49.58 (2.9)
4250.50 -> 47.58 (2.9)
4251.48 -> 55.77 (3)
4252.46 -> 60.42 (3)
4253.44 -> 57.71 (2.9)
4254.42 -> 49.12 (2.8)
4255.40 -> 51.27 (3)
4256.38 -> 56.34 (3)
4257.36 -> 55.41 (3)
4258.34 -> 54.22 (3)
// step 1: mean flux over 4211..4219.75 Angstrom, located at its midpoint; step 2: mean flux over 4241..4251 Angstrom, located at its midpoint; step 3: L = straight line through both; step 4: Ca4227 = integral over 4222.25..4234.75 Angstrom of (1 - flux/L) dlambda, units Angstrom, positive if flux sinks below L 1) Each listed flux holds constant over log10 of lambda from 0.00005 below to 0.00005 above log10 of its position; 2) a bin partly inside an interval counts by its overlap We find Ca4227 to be 0.6 Angstrom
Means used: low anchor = 54.6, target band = 51.8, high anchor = 53.8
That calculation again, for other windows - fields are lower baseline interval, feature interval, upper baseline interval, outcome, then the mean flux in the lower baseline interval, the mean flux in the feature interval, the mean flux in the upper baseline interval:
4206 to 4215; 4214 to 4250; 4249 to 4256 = 1.10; 57.5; 53.5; 53.1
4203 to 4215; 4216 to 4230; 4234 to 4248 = 1.01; 57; 51.8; 54.4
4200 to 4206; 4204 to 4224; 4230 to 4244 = -0.81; 53.6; 56.3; 55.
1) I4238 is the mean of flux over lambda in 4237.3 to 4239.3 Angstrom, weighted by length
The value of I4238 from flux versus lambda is 51.6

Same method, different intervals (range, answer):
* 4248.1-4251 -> 50.1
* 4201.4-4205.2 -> 54.4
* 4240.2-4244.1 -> 53.5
